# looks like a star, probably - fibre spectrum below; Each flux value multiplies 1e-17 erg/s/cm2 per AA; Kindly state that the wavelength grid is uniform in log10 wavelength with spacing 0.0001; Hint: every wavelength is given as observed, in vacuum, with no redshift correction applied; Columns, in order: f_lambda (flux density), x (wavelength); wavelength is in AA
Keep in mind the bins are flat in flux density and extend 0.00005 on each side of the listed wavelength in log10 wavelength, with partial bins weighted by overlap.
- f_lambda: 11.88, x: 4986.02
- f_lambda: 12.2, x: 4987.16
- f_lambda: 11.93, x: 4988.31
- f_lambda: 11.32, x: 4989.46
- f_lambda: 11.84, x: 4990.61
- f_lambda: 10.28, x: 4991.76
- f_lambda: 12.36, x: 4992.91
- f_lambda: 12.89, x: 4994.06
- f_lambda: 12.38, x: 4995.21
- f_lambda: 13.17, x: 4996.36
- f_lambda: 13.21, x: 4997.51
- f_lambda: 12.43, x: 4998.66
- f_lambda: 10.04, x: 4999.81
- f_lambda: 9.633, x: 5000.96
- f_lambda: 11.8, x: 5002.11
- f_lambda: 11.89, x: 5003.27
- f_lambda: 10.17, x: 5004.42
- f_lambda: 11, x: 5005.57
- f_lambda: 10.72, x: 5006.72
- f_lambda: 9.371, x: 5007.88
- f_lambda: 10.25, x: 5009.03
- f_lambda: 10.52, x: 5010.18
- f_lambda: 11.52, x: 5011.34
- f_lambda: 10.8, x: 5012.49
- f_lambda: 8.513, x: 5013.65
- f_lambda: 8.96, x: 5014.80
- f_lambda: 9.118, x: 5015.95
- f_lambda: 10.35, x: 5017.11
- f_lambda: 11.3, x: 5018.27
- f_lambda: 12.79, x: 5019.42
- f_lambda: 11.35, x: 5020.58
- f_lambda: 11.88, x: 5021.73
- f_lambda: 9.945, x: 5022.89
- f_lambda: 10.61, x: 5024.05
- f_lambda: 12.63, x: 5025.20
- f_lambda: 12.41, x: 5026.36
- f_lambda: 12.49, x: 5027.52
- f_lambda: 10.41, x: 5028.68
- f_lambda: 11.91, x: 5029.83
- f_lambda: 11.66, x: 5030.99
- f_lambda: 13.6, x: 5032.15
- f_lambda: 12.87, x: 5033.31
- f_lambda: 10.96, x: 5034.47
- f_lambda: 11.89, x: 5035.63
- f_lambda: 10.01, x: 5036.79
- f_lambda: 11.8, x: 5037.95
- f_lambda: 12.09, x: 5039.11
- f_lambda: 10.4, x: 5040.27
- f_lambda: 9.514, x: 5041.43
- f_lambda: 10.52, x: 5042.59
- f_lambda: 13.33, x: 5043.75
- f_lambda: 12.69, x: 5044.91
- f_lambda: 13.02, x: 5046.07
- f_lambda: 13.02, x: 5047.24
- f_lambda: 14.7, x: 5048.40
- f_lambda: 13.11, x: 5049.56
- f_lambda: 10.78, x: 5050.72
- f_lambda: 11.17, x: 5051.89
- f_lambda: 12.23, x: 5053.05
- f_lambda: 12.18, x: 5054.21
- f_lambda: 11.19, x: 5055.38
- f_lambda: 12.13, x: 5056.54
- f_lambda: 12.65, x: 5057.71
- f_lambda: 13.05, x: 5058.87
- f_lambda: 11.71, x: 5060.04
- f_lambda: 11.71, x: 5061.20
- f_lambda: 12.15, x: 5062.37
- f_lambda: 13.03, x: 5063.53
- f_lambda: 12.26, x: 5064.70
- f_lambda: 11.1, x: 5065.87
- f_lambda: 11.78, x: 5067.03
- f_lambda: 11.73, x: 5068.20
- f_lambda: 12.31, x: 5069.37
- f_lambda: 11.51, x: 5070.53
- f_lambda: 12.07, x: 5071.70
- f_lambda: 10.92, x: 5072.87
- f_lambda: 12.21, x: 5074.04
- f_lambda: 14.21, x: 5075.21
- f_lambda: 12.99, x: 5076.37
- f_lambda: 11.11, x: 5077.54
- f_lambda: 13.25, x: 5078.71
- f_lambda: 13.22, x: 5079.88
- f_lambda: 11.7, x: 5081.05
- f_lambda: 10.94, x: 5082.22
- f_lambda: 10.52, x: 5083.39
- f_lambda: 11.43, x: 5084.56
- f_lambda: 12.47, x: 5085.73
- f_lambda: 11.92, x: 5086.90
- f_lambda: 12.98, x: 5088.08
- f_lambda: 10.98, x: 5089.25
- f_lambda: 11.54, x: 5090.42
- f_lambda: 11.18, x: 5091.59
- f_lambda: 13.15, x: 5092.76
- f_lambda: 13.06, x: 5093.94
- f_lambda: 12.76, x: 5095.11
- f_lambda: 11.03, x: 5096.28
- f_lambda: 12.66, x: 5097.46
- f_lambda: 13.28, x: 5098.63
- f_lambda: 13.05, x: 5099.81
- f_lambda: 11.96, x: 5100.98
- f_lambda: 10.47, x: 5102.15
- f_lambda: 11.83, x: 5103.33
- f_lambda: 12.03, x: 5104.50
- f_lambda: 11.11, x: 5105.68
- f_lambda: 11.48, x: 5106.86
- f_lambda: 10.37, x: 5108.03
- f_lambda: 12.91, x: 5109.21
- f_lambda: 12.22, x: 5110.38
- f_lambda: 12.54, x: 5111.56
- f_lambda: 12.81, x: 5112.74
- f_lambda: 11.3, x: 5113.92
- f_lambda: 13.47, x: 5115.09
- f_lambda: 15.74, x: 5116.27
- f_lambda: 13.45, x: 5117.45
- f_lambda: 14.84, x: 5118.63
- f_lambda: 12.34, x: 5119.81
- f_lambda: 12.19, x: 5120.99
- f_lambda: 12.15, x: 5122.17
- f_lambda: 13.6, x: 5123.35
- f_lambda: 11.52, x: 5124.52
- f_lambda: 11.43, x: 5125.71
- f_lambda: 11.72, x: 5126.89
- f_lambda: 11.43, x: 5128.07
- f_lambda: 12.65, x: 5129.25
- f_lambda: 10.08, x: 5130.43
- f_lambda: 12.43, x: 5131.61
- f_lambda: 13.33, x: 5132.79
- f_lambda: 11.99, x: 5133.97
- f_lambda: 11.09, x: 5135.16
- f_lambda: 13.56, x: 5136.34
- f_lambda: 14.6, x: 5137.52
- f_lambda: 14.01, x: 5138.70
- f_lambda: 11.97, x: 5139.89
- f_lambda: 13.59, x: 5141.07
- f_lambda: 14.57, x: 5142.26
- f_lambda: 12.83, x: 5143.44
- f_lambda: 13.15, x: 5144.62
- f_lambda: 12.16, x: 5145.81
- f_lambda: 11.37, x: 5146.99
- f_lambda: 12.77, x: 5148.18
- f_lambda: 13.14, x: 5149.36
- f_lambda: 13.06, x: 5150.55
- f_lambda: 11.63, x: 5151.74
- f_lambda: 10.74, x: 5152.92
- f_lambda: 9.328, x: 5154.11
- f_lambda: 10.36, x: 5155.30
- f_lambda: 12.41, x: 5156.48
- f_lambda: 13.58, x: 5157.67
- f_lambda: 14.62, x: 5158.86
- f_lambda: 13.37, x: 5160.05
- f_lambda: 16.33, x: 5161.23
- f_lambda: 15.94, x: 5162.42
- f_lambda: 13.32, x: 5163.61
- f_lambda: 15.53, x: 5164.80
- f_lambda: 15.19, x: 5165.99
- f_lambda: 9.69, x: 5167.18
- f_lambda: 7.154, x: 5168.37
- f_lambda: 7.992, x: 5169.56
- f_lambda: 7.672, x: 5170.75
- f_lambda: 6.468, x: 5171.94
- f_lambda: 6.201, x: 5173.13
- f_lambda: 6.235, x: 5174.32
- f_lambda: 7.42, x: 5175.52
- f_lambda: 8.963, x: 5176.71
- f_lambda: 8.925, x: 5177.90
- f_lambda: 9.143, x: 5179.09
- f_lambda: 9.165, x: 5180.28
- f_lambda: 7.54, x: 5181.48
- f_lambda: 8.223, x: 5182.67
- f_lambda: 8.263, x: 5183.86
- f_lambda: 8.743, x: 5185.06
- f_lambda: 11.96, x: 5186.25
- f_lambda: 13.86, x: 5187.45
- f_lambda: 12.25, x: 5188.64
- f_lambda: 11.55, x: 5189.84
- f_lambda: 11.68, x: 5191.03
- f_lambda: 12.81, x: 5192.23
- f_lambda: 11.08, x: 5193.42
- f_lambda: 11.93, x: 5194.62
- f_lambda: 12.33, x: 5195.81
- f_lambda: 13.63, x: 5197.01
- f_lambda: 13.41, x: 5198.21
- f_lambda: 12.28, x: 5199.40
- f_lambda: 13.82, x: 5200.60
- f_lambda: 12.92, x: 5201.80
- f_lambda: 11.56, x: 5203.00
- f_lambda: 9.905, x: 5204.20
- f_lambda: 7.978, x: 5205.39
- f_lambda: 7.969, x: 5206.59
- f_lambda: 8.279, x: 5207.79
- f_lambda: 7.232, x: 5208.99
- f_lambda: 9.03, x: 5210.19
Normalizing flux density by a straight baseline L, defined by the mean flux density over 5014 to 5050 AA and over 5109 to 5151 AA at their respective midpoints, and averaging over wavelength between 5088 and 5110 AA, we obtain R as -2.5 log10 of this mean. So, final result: 0.036 mag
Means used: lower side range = 11.6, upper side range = 12.7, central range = 12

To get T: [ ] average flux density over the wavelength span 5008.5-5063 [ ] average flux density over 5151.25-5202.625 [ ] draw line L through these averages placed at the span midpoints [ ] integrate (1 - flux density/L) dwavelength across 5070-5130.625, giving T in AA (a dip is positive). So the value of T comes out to -4.61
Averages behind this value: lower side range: 11.6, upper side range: 11.1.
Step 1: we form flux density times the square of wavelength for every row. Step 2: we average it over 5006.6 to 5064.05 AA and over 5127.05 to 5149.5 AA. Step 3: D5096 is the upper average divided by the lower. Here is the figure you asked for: 1.14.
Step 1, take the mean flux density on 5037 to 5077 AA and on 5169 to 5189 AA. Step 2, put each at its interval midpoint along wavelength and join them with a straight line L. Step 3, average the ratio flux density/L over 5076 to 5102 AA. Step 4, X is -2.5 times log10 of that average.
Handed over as -0.09 mag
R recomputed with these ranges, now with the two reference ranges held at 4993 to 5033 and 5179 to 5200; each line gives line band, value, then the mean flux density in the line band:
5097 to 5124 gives -0.121 mag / 12.5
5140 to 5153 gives -0.138 mag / 12.7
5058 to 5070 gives -0.082 mag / 12.1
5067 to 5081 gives -0.098 mag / 12.3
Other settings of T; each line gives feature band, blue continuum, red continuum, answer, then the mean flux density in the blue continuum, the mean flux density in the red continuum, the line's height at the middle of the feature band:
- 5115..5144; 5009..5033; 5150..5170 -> -1.7 AA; 11.1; 12.4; 12.1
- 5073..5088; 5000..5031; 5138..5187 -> -1.6 AA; 10.9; 11.1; 11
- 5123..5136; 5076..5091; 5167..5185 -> -2.6 AA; 11.9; 7.92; 9.92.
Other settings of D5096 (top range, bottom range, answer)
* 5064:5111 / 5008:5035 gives 1.11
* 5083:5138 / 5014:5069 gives 1.07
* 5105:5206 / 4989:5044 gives 1.10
